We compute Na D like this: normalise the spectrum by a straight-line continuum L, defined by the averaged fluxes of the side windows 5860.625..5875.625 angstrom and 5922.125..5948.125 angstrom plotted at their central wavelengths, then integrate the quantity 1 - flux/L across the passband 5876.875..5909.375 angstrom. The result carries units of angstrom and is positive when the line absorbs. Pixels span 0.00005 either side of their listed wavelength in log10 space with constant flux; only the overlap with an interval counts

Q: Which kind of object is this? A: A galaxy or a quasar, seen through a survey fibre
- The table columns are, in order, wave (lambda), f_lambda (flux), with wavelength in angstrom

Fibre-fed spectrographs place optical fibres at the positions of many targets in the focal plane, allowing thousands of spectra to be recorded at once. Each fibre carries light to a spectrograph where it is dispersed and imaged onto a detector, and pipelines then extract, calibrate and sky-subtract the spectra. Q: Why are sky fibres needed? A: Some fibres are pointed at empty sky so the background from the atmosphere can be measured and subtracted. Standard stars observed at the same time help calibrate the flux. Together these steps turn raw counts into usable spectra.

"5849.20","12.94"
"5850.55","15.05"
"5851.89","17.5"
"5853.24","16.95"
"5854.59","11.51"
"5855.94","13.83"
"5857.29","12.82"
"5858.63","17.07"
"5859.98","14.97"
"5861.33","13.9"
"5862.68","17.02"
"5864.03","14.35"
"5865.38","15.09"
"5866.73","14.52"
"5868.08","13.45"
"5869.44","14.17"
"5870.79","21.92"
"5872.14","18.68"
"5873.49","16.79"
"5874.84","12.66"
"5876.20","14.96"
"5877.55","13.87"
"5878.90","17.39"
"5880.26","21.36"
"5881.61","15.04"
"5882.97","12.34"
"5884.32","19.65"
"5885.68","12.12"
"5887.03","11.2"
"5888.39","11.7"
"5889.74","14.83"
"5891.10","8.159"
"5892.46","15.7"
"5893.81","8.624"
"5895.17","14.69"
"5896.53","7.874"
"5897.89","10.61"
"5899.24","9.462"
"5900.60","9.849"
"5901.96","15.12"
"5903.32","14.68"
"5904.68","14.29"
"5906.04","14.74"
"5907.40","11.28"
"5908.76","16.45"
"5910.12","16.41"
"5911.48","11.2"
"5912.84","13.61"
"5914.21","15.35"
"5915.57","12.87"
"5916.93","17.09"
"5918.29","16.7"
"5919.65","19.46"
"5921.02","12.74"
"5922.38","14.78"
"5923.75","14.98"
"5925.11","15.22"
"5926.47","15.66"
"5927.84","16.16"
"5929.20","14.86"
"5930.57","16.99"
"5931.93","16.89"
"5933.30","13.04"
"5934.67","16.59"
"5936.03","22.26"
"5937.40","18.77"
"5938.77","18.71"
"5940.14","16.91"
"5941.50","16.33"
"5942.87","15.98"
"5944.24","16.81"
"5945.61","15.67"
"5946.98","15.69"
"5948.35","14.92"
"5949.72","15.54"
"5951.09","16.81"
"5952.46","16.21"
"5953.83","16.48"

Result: 5.3 angstrom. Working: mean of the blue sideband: 15.7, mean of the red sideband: 16.4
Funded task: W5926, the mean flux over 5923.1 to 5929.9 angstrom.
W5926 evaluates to 15.4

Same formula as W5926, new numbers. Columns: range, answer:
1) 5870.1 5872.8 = 20.3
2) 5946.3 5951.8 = 15.7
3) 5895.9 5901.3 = 9.49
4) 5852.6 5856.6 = 14.1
